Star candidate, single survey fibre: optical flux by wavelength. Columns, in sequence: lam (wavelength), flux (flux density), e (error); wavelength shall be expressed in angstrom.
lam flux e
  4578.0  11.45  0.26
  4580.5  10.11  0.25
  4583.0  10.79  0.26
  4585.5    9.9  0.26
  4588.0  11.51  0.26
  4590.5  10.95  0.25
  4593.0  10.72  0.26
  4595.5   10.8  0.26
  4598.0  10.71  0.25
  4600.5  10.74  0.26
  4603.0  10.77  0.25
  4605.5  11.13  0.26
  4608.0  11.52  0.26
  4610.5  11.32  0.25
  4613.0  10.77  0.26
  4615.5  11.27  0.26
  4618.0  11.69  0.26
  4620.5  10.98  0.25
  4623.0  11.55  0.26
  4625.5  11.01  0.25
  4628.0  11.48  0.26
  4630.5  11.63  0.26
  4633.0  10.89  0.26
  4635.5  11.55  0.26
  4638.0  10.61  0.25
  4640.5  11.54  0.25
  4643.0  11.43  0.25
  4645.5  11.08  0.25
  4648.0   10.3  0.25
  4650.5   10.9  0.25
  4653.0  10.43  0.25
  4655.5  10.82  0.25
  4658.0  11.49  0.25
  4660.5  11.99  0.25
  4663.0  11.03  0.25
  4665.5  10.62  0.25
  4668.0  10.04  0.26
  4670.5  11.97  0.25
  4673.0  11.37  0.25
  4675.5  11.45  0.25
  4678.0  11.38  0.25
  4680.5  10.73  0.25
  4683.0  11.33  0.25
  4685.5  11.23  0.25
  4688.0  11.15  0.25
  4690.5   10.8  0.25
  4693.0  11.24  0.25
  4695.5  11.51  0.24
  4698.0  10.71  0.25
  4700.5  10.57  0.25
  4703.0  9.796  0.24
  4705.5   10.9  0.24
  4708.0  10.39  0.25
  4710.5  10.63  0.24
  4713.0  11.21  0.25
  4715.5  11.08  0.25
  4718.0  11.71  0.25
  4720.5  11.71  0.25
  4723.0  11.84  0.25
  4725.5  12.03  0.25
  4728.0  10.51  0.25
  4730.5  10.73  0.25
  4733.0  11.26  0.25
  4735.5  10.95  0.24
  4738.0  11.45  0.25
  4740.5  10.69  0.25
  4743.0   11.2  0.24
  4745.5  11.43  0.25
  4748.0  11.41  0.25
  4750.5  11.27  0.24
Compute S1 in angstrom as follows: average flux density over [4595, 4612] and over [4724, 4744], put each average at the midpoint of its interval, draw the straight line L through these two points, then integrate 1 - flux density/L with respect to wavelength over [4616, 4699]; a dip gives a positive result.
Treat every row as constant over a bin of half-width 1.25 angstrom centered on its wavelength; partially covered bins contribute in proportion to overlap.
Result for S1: -0.8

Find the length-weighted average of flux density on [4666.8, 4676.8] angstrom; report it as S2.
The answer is 11.2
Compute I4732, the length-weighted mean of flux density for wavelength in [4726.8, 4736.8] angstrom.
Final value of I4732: 10.9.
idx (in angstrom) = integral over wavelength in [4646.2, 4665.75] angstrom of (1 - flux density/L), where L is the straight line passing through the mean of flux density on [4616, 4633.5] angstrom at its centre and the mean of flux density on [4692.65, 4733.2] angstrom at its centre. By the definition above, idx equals 0.5 angstrom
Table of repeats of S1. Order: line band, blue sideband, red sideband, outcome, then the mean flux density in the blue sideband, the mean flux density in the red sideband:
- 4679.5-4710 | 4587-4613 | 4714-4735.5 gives 1.07 angstrom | 11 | 11.3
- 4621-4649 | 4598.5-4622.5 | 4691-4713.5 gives -0.40 angstrom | 11.1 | 10.8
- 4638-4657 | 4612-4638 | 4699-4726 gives 0.49 angstrom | 11.3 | 11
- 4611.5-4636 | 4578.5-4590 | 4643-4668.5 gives -1.07 angstrom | 10.7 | 10.9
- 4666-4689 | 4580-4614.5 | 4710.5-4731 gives 0.00 angstrom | 10.9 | 11.3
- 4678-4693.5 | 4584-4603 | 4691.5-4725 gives -0.15 angstrom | 10.8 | 11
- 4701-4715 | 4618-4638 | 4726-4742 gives 0.57 angstrom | 11.3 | 11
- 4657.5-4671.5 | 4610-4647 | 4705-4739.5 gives 0.07 angstrom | 11.2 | 11.2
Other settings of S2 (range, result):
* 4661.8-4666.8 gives 10.8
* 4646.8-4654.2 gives 10.5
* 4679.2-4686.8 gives 11.1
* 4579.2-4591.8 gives 10.7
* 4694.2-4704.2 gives 10.7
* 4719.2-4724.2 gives 11.8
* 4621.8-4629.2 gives 11.3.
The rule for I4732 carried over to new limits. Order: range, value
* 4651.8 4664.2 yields 11.2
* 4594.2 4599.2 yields 10.8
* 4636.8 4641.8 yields 11.1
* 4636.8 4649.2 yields 11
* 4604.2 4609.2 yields 11.3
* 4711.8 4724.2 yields 11.5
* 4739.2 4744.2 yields 10.9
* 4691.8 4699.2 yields 11.2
